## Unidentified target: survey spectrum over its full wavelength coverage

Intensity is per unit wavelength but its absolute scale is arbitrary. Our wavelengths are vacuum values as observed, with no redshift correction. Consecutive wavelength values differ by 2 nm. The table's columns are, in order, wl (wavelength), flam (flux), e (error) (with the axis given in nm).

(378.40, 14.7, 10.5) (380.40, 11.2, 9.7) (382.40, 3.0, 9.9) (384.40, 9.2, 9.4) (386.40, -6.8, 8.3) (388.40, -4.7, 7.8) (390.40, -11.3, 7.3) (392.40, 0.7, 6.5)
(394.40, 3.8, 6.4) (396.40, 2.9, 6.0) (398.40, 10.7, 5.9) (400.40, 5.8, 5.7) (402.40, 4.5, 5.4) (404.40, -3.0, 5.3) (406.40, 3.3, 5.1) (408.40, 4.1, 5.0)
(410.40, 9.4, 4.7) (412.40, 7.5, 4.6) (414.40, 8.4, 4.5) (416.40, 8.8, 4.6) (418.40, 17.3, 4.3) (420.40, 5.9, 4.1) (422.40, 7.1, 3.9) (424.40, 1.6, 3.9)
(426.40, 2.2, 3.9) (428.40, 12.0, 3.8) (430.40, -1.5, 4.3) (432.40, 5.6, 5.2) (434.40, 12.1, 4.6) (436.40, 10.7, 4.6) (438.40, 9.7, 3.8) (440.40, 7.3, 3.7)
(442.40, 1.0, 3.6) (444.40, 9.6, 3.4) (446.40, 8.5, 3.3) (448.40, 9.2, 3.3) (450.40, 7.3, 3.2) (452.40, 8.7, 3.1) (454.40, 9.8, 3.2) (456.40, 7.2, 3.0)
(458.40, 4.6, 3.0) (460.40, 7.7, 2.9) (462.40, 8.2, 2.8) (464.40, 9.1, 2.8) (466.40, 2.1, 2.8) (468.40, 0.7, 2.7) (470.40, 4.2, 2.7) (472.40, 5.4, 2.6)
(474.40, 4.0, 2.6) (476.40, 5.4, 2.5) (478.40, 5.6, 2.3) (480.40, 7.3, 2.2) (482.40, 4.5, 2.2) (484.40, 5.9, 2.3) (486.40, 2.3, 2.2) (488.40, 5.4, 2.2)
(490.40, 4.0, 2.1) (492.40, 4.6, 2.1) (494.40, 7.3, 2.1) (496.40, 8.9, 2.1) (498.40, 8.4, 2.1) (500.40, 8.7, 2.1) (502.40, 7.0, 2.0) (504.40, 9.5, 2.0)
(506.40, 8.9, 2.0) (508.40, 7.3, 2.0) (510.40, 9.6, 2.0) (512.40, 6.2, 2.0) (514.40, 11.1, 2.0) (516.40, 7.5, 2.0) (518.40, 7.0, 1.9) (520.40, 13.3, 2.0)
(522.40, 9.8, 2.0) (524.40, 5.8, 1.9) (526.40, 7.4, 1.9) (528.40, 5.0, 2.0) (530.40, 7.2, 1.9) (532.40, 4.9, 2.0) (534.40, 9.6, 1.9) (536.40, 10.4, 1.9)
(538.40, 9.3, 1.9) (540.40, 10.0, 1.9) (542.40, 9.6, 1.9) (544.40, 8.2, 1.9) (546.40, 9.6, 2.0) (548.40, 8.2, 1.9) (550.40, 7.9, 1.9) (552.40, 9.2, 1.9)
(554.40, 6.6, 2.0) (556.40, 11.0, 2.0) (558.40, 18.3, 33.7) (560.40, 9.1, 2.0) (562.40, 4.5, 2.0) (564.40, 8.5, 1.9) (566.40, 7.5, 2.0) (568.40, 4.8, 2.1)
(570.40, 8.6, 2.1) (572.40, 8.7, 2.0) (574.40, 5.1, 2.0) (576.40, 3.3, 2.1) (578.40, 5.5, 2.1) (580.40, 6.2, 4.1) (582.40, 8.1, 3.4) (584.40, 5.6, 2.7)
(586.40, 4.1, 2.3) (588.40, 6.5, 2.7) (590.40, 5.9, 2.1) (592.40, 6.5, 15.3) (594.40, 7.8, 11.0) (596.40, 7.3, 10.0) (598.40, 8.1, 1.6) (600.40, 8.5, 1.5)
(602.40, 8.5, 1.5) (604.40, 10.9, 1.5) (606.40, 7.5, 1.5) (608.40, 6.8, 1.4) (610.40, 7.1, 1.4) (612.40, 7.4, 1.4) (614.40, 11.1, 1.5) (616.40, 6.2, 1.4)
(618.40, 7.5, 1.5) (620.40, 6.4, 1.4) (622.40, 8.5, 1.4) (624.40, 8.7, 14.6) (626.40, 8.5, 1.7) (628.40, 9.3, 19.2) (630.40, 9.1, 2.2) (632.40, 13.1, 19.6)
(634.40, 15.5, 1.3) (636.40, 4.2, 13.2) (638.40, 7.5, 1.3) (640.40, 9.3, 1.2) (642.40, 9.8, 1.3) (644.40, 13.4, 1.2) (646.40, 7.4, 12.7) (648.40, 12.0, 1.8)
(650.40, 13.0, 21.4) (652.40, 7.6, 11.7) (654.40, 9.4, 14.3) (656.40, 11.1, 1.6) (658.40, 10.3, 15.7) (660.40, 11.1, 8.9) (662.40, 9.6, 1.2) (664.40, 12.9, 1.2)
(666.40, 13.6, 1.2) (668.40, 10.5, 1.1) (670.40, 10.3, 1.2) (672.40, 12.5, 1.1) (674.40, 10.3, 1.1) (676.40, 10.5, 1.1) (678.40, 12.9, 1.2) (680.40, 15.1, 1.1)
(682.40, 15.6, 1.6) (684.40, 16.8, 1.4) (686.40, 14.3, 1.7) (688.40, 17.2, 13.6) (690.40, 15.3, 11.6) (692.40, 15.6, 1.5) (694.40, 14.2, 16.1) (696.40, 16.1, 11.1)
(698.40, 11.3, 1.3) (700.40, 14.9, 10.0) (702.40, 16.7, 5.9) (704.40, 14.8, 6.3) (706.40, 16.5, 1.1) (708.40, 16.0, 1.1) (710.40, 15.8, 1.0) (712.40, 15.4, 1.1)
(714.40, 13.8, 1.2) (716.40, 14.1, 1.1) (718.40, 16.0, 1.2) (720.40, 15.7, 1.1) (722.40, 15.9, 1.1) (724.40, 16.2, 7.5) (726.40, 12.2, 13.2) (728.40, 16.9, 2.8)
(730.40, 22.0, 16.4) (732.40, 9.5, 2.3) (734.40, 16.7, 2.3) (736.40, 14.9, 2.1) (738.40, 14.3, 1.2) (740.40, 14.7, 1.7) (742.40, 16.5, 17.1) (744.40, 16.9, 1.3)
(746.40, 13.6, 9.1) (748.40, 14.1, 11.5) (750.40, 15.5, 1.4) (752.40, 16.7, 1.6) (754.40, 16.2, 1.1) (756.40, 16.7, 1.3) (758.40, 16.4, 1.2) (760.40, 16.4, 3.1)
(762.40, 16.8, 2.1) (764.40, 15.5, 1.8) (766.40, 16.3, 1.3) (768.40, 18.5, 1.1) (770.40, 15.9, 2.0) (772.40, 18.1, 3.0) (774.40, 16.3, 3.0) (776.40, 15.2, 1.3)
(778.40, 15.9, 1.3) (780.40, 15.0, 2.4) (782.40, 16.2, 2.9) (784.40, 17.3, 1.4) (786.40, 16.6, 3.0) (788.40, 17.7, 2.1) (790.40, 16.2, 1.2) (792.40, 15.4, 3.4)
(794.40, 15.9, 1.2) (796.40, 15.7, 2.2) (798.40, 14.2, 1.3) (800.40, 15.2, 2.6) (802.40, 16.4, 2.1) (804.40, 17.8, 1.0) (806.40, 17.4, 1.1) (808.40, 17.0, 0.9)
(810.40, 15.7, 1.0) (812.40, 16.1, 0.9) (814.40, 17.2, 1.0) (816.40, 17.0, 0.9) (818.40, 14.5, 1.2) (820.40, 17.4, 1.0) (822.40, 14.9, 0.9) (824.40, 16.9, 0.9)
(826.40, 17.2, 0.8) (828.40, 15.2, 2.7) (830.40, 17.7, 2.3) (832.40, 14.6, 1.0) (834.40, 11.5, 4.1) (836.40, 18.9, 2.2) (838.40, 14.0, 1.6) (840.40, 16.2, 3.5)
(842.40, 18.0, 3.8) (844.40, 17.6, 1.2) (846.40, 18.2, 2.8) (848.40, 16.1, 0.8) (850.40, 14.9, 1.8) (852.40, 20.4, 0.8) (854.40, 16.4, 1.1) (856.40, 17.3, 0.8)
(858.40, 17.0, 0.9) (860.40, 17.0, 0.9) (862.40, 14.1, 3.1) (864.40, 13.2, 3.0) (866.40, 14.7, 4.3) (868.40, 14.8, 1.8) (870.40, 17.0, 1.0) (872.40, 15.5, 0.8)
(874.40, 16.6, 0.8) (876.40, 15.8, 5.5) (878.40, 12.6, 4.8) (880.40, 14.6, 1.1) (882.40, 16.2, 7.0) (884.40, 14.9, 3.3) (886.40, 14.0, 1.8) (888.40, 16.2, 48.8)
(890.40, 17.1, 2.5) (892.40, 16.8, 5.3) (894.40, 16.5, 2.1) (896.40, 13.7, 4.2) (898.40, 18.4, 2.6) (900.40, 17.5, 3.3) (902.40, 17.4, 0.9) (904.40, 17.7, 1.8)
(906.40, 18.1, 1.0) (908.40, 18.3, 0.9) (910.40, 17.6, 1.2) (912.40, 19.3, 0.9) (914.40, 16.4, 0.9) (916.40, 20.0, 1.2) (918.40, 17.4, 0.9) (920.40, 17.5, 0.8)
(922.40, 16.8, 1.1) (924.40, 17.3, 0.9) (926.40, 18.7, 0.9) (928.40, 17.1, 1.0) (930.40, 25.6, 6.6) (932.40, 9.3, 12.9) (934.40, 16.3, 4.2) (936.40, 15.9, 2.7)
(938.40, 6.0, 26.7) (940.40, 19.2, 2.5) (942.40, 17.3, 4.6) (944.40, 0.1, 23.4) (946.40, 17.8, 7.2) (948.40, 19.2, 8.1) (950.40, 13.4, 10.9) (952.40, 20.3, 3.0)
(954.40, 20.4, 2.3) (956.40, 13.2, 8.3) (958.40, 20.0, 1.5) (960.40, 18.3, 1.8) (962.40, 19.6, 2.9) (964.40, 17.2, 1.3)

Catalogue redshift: 0.701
